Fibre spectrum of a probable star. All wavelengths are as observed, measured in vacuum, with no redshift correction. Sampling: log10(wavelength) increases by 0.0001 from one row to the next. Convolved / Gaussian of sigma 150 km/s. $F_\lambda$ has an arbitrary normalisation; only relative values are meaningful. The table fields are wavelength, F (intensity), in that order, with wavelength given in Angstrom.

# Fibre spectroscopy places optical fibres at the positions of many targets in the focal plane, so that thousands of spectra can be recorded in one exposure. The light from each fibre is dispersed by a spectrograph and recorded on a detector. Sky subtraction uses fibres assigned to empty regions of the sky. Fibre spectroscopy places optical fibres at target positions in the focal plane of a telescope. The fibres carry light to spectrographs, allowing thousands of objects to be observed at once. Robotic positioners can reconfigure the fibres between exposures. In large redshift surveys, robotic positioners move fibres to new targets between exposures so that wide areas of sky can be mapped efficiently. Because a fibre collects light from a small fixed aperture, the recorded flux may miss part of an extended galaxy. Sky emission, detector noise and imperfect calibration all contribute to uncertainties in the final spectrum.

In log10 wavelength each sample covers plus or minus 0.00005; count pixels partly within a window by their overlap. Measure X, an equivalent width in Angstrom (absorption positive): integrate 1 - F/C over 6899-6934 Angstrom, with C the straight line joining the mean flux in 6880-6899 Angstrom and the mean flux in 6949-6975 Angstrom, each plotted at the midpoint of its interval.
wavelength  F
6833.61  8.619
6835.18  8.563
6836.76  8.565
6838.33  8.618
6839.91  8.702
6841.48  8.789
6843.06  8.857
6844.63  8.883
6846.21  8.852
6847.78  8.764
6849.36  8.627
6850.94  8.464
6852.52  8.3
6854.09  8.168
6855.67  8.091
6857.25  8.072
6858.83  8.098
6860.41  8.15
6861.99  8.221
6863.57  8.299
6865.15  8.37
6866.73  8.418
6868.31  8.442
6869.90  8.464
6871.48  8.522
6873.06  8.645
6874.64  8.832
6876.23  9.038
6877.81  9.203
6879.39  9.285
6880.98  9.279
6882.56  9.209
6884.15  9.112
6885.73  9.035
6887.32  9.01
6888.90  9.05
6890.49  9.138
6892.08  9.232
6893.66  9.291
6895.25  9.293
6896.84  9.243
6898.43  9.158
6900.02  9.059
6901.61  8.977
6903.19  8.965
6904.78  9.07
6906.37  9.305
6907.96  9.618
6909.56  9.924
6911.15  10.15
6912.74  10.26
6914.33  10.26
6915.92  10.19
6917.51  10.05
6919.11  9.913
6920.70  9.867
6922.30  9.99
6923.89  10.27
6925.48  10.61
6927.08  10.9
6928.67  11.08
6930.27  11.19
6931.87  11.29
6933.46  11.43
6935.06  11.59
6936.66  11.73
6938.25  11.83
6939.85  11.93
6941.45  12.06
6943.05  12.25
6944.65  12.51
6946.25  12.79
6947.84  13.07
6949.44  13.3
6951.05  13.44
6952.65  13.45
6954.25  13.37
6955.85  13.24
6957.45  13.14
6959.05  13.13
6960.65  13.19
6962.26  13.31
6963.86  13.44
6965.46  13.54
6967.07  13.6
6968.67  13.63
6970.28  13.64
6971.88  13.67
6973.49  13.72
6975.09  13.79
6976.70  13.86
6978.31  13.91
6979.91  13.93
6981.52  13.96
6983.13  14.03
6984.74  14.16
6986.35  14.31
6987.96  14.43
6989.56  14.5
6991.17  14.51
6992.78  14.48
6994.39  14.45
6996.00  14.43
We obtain 2.19 Angstrom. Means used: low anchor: 9.17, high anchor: 13.4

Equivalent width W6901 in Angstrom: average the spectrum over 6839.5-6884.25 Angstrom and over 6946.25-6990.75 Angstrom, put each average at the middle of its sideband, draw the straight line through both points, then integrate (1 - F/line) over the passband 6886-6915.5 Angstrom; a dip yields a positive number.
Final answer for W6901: 3.0 Angstrom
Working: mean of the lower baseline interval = 8.62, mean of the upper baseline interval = 13.7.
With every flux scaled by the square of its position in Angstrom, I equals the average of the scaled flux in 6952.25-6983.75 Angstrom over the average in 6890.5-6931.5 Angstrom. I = 1.40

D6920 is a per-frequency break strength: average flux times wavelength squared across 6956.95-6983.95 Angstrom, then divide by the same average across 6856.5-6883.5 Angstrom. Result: 1.63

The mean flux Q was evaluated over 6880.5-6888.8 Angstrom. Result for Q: 9.12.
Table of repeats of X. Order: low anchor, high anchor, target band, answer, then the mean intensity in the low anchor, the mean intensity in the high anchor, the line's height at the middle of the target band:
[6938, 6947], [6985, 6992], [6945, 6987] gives -0.6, 12.2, 14.4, 13.4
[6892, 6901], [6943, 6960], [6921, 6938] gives 0.8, 9.2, 13.1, 11.5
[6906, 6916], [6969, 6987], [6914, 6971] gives -1.2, 9.97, 13.9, 11.8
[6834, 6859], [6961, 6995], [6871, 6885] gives 1.1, 8.54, 13.9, 9.83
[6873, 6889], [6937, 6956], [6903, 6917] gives 1.2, 9.09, 12.7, 10.7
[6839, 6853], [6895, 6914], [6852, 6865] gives 1.0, 8.7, 9.44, 8.86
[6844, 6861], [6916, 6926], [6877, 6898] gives 0.2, 8.4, 10.1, 9.28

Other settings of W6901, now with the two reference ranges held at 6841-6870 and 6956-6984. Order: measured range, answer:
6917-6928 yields 1.2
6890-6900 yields 1.0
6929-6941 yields 0.5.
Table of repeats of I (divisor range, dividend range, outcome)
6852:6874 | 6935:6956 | 1.56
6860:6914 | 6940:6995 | 1.53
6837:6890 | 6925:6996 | 1.56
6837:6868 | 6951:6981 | 1.65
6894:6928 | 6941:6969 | 1.36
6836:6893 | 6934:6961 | 1.50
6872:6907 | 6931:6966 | 1.42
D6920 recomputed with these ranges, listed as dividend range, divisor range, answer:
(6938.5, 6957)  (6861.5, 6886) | 1.49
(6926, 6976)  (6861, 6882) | 1.50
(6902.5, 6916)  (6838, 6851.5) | 1.14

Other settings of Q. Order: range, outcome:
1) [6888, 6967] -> 11.1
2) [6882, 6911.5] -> 9.24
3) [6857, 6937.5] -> 9.5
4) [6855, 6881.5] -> 8.55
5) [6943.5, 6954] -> 13.1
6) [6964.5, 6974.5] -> 13.6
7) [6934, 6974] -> 13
